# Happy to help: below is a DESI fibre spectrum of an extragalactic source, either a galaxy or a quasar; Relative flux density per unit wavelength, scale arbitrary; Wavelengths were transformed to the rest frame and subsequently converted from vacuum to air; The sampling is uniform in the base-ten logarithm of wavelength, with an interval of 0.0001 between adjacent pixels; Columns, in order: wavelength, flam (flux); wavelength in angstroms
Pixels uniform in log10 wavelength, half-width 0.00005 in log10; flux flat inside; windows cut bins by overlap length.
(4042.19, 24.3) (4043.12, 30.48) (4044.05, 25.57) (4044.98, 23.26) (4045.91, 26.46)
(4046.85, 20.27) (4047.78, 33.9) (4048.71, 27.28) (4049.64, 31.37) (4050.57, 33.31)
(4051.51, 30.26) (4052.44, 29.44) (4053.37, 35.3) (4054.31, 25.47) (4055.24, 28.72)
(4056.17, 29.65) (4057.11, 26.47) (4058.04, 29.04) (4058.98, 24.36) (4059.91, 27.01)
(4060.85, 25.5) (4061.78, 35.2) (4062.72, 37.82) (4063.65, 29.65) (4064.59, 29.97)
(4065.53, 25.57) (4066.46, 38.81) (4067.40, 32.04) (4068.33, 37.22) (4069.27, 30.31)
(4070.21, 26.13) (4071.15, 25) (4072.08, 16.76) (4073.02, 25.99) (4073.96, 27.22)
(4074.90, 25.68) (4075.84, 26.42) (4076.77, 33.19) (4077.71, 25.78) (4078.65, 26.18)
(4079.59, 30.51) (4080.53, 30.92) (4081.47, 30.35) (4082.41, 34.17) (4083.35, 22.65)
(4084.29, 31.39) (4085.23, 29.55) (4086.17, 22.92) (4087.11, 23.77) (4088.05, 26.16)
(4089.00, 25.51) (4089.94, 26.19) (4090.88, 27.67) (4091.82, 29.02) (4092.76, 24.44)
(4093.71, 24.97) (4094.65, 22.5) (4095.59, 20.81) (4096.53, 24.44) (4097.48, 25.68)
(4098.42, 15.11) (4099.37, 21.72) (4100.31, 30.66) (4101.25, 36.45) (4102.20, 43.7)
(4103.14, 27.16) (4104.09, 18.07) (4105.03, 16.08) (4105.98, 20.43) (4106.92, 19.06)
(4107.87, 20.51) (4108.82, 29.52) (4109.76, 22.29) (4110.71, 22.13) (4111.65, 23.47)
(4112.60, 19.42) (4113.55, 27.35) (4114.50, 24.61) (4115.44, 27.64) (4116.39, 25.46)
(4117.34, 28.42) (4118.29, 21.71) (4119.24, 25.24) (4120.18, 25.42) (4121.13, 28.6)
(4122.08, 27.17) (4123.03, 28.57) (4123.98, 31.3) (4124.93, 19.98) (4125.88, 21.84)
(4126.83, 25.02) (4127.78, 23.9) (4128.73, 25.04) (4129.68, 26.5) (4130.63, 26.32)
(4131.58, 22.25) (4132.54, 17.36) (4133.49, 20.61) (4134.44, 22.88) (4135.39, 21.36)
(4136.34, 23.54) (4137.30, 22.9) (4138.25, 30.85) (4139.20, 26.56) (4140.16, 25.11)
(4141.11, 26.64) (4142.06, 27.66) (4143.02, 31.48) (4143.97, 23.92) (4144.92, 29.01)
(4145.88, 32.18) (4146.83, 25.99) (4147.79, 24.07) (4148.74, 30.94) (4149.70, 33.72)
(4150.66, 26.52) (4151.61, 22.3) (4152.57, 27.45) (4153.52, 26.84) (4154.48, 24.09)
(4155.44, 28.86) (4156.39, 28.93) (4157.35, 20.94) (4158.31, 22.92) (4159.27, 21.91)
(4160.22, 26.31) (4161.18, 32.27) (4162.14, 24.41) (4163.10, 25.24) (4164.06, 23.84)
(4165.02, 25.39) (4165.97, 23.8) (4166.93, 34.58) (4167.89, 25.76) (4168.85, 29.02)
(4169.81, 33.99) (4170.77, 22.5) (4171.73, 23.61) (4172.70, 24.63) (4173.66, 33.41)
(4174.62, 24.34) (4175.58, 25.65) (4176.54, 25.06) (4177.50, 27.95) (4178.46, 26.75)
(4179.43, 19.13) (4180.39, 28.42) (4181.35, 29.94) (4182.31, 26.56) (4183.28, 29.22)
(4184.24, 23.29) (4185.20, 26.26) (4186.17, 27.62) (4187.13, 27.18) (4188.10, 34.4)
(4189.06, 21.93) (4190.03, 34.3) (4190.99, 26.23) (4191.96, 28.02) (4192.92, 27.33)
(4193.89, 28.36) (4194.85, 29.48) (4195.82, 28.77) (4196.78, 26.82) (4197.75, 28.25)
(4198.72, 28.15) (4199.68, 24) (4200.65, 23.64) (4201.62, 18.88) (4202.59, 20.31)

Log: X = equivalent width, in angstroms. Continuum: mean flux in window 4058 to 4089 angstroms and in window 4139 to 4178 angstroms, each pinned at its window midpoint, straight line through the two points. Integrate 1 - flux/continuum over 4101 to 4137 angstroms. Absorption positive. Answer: 3.99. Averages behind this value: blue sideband 28.5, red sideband 26.8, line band 24.6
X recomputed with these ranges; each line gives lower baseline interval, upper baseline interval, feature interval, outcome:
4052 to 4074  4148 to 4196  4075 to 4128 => 4.9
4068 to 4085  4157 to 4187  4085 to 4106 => 1.7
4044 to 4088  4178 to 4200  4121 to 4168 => 3.3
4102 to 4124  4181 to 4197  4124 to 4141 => 1.1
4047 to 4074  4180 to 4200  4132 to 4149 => 1.7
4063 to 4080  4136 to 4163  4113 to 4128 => 0.9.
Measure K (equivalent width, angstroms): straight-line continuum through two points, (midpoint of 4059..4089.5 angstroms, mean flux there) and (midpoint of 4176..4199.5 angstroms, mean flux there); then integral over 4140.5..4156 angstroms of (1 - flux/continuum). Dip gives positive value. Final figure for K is 0.1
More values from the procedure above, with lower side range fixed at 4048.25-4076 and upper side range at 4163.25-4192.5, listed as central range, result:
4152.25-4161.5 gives 0.5 angstroms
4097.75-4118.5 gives 2.7 angstroms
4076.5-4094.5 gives 0.8 angstroms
